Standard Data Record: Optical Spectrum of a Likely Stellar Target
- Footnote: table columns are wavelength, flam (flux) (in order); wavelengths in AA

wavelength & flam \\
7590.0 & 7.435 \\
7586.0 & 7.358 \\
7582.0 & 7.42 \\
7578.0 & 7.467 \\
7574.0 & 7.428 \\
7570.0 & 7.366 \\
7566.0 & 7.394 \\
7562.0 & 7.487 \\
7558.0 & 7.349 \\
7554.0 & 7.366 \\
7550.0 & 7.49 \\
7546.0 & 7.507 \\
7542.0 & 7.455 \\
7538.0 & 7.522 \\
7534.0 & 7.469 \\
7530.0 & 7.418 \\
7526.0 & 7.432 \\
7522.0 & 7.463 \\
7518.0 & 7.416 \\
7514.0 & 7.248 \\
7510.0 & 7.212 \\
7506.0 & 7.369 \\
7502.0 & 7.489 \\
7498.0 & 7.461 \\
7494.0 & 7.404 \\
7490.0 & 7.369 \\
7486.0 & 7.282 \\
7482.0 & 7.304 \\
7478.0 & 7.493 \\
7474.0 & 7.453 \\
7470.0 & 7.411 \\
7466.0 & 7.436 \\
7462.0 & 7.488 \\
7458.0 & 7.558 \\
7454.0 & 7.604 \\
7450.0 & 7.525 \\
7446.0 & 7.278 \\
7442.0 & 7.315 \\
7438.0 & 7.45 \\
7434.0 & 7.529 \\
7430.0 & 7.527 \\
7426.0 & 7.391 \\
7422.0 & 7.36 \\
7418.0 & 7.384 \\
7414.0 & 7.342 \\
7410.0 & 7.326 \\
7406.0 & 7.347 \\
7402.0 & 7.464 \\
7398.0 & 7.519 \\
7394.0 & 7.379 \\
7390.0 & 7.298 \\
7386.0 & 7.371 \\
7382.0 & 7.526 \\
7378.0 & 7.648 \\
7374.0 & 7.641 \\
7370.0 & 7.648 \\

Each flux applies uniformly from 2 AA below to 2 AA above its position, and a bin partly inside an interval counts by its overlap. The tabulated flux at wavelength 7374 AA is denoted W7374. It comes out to 7.641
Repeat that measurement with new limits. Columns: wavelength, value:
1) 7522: 7.463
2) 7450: 7.525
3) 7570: 7.366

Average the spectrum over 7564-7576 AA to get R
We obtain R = 7.4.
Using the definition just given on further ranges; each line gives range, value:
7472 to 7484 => 7.42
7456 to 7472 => 7.47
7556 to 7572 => 7.4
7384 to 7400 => 7.39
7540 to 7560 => 7.43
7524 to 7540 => 7.46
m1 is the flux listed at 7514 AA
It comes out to 7.248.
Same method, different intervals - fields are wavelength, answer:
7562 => 7.487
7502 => 7.489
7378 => 7.648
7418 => 7.384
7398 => 7.519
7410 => 7.326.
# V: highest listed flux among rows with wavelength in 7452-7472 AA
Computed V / 7.604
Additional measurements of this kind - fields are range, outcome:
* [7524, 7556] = 7.522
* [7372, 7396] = 7.648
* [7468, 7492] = 7.493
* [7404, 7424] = 7.384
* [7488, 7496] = 7.404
